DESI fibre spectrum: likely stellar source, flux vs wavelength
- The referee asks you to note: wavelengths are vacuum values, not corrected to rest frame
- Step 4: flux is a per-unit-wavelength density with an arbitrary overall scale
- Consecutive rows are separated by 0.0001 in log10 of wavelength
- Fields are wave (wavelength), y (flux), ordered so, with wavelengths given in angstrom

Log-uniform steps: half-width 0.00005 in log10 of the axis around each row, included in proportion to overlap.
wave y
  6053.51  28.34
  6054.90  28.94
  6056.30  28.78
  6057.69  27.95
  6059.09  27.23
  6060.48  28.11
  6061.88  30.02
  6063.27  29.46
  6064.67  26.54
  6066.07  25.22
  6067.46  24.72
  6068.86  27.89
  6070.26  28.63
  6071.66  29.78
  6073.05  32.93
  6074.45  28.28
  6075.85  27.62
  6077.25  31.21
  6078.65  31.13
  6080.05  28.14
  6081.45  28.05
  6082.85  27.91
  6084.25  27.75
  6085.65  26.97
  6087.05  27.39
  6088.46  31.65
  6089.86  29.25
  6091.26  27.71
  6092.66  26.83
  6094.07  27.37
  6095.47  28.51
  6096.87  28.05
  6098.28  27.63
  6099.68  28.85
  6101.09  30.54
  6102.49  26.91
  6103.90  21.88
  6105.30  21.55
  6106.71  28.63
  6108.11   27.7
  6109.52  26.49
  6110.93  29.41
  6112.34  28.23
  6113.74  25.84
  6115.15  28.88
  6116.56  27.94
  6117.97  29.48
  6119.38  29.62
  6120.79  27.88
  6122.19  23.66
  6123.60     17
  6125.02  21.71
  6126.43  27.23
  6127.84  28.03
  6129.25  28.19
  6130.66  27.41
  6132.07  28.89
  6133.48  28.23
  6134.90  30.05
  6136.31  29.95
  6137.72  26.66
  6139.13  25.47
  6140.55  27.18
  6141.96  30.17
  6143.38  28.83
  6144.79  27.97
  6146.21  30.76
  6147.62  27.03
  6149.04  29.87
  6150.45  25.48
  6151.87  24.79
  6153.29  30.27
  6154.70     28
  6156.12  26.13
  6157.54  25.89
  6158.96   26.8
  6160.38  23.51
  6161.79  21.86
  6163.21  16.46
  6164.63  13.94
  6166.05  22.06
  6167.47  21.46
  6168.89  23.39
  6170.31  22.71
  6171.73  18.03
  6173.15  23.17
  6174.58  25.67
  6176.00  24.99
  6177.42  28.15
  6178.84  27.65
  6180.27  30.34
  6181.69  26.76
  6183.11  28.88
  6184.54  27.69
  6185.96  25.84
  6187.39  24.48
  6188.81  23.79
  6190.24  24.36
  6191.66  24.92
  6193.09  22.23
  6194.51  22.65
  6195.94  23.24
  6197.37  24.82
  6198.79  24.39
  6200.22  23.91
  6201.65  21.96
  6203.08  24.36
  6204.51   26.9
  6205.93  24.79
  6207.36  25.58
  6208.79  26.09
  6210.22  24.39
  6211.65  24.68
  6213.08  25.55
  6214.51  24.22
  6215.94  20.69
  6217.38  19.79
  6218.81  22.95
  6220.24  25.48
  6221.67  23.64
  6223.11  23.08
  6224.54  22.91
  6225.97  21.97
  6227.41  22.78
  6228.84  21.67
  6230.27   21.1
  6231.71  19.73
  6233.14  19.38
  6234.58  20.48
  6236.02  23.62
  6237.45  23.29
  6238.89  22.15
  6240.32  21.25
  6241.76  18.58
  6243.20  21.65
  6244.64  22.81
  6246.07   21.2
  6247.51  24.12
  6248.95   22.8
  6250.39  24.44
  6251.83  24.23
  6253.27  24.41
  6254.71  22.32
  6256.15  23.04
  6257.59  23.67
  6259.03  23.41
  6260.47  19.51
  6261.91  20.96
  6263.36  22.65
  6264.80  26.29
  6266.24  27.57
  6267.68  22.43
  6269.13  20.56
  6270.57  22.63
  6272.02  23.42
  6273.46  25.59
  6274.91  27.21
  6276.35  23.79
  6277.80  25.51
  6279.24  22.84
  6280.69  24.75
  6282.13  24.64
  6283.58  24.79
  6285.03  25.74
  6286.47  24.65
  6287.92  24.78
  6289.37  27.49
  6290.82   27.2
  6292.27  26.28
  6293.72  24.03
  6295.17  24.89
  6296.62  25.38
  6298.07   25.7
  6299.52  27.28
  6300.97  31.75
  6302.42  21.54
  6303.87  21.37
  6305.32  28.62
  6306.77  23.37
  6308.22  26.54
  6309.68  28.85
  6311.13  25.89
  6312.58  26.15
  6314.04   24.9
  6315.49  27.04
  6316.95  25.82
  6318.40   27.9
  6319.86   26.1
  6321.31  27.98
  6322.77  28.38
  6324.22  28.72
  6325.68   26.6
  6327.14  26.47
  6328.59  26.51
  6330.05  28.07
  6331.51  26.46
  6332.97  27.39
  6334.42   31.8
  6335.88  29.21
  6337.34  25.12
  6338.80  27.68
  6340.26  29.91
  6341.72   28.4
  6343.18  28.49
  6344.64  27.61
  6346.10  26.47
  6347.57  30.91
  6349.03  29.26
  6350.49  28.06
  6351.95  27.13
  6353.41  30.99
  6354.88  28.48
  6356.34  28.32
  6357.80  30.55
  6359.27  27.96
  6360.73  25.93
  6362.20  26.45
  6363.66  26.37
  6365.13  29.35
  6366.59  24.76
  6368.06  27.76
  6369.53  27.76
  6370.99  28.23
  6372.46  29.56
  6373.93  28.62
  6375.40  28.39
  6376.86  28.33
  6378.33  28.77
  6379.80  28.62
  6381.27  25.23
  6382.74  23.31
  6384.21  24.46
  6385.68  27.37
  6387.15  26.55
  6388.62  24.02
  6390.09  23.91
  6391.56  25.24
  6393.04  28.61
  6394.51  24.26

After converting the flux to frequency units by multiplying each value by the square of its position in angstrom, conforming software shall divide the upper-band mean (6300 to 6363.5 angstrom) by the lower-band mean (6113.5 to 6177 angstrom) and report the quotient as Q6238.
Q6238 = 1.13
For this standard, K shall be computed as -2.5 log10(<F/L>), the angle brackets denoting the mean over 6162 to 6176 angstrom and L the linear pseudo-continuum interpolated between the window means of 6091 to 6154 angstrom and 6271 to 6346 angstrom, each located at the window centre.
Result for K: 0.28 mag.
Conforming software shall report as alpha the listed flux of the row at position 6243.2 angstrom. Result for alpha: 21.65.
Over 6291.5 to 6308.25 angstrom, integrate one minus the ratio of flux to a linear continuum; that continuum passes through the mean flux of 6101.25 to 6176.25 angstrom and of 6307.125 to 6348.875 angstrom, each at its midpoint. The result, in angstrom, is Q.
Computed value 1.1 angstrom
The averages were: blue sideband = 25.9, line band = 25.5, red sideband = 27.5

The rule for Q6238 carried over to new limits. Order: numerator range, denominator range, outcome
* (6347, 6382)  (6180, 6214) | 1.19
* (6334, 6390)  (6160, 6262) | 1.25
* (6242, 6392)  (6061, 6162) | 1.01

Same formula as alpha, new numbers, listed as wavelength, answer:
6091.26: 27.71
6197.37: 24.82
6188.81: 23.79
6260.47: 19.51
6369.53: 27.76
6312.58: 26.15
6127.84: 28.03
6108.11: 27.7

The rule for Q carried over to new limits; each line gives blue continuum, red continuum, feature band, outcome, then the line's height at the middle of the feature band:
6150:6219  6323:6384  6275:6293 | 0.8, 26.4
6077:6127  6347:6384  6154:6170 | 2.8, 27.5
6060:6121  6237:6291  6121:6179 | 2.3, 26.5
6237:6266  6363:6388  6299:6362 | -4.6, 25.6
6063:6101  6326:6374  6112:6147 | 1.1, 28.3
